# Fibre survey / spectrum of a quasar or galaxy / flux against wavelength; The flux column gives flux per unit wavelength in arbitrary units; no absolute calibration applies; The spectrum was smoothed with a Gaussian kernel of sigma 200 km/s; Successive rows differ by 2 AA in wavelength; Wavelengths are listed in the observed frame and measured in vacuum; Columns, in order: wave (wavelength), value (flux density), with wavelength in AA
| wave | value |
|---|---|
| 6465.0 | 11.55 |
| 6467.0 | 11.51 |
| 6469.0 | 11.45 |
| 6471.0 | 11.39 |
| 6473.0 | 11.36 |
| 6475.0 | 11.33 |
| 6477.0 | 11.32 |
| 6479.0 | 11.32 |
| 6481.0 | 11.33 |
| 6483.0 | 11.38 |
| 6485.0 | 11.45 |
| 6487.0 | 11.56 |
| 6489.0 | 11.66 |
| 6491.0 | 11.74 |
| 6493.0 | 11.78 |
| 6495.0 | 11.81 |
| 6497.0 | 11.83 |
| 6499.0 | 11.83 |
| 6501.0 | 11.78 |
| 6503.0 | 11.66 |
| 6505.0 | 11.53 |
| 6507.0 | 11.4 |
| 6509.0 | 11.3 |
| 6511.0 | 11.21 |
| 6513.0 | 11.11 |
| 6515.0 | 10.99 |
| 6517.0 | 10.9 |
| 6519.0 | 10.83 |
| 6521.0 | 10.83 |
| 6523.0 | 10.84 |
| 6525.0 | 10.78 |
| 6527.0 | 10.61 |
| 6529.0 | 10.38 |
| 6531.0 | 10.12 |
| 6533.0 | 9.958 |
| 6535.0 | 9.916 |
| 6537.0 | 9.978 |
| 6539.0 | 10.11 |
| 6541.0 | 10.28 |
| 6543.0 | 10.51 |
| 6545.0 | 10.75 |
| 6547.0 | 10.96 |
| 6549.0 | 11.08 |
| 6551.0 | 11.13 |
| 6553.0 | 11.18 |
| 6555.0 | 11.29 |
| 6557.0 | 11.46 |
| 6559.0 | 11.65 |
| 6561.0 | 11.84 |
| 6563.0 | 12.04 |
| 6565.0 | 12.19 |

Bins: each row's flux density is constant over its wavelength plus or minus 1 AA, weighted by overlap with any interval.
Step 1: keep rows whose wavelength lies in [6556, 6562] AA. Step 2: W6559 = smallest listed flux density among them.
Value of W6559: 11.46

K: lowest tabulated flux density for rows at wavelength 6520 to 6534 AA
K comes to 9.958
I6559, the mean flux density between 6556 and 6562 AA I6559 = 11.7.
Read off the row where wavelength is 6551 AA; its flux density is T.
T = 11.13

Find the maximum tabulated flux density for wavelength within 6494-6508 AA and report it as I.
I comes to 11.83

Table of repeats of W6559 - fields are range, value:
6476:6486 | 11.32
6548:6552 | 11.08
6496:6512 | 11.21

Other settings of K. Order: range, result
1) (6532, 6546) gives 9.916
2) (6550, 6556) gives 11.13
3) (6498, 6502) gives 11.78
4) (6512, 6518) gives 10.9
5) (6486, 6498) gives 11.56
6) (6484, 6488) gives 11.45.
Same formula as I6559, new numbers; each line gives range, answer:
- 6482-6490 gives 11.5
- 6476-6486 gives 11.4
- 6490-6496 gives 11.8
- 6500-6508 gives 11.6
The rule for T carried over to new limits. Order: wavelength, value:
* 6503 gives 11.66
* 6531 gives 10.12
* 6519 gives 10.83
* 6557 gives 11.46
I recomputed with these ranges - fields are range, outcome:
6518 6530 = 10.84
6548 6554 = 11.18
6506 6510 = 11.4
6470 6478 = 11.39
